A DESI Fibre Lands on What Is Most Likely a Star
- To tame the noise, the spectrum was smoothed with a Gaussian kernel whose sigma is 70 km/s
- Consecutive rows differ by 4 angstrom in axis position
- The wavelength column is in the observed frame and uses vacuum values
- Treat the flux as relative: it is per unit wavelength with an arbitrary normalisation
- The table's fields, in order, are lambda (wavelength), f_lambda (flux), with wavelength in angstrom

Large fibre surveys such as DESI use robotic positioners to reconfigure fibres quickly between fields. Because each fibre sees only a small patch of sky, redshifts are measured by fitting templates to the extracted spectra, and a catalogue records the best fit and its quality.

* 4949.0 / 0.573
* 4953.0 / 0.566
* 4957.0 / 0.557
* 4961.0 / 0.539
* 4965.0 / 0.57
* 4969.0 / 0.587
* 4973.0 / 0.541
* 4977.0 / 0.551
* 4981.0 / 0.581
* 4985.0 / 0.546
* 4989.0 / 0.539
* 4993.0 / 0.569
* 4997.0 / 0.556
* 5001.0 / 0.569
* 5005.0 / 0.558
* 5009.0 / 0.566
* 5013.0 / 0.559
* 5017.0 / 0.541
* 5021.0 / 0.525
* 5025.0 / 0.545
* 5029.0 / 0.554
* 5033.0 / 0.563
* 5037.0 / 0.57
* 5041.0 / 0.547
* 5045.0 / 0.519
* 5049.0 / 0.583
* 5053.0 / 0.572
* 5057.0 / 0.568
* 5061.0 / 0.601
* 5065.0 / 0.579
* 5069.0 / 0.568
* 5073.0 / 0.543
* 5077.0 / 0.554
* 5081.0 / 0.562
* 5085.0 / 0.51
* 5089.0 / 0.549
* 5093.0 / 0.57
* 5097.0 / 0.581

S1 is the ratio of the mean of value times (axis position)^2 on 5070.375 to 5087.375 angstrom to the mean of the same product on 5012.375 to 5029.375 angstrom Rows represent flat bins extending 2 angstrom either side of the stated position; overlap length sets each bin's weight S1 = 1.02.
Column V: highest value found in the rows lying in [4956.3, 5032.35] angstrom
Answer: 0.587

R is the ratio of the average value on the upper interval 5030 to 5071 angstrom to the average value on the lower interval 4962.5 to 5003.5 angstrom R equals 1.0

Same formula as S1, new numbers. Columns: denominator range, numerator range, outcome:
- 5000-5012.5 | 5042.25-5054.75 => 1.01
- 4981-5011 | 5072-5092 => 1.01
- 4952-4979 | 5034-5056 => 1.03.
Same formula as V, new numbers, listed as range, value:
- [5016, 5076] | 0.601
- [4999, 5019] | 0.569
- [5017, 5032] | 0.554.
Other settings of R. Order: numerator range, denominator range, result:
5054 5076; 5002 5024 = 1.04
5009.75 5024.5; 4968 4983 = 0.97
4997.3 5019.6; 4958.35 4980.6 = 1.00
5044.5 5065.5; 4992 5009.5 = 1.02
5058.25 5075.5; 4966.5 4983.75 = 1.01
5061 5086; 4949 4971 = 0.99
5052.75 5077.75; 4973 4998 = 1.03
